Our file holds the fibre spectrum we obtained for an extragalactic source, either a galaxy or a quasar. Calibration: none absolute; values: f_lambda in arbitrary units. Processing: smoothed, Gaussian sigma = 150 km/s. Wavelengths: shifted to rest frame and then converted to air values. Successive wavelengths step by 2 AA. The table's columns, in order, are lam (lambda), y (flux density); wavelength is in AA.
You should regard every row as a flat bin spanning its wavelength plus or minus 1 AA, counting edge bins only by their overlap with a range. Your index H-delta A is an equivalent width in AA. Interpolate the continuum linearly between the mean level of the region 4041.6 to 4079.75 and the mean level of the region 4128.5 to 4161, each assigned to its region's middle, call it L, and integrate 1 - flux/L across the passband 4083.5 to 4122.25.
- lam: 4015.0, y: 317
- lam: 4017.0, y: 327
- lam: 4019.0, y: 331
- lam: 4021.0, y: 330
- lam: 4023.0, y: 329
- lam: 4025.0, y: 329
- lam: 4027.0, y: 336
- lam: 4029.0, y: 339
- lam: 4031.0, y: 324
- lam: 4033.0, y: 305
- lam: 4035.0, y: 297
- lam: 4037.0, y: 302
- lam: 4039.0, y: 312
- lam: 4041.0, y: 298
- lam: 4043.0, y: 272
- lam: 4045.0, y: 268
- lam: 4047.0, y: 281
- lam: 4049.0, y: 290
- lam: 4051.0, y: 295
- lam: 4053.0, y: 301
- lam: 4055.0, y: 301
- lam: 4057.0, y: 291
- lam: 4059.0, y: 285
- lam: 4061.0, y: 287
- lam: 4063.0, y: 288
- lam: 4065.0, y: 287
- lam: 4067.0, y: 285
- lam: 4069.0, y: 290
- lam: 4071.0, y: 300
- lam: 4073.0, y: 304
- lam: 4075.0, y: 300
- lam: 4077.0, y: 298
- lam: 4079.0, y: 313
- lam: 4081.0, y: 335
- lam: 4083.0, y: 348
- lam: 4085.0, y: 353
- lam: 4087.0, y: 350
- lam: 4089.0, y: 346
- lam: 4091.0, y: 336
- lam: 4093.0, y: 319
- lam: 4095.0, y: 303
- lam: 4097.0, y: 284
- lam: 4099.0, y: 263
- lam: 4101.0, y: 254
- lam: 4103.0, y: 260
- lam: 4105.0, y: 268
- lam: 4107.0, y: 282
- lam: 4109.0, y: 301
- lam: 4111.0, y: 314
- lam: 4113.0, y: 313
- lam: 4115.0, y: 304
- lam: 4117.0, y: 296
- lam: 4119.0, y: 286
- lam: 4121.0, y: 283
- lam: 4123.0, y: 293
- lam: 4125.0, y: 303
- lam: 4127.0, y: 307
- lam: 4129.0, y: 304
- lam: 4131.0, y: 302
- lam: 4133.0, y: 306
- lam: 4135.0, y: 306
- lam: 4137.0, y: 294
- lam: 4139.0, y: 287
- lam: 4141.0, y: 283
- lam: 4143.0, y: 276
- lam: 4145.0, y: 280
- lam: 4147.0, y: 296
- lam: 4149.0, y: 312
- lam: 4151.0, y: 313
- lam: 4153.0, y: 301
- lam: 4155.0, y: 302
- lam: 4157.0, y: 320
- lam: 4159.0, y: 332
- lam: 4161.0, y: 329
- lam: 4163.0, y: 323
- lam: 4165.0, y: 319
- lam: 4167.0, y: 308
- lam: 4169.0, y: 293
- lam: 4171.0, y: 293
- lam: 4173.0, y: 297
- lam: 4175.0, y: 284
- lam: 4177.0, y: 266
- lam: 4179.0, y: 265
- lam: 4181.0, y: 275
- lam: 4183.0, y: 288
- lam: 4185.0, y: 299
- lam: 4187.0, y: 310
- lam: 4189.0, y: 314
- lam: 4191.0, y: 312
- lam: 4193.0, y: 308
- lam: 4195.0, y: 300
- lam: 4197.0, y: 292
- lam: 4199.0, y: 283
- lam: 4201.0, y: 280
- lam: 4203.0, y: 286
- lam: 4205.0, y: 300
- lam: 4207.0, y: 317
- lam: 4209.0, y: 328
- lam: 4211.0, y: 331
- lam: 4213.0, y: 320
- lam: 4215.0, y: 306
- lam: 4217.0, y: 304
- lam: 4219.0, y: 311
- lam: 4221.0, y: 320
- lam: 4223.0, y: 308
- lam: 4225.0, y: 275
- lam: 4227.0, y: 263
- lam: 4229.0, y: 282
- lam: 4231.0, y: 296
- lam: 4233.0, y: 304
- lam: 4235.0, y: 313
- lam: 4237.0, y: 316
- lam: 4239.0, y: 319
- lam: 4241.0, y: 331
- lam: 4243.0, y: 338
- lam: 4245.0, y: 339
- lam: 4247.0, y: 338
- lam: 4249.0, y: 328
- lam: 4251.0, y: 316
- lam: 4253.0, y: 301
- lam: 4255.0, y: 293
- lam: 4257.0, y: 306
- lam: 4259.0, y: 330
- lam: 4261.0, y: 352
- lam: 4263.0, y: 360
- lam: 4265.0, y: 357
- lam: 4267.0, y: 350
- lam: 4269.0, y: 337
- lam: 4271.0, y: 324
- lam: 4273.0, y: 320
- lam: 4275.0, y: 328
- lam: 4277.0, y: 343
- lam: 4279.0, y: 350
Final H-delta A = -0.6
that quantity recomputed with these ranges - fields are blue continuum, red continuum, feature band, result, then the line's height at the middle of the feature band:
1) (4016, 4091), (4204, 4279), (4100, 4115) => 1.3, 312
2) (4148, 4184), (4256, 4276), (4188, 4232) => 2.1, 317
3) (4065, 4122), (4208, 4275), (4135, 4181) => 1.7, 310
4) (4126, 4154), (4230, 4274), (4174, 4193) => 1.1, 309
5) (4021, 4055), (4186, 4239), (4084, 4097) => -1.1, 305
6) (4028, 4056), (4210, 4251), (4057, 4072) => 0.6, 301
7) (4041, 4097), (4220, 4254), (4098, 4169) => 2.1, 307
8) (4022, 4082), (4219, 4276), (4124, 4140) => 0.4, 309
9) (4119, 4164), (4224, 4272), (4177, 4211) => 1.5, 311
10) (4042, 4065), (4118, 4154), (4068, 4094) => -2.9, 290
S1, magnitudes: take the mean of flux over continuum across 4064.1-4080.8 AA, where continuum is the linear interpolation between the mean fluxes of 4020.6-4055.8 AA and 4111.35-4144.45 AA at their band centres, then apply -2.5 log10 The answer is 0.011 mag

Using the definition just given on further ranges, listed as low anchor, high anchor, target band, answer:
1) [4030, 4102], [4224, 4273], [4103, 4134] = 0.04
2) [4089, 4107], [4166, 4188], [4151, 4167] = -0.10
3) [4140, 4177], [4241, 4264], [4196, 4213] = 0.04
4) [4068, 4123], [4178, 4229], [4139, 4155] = 0.03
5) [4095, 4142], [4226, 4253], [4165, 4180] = 0.05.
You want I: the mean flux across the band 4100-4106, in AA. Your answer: 261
